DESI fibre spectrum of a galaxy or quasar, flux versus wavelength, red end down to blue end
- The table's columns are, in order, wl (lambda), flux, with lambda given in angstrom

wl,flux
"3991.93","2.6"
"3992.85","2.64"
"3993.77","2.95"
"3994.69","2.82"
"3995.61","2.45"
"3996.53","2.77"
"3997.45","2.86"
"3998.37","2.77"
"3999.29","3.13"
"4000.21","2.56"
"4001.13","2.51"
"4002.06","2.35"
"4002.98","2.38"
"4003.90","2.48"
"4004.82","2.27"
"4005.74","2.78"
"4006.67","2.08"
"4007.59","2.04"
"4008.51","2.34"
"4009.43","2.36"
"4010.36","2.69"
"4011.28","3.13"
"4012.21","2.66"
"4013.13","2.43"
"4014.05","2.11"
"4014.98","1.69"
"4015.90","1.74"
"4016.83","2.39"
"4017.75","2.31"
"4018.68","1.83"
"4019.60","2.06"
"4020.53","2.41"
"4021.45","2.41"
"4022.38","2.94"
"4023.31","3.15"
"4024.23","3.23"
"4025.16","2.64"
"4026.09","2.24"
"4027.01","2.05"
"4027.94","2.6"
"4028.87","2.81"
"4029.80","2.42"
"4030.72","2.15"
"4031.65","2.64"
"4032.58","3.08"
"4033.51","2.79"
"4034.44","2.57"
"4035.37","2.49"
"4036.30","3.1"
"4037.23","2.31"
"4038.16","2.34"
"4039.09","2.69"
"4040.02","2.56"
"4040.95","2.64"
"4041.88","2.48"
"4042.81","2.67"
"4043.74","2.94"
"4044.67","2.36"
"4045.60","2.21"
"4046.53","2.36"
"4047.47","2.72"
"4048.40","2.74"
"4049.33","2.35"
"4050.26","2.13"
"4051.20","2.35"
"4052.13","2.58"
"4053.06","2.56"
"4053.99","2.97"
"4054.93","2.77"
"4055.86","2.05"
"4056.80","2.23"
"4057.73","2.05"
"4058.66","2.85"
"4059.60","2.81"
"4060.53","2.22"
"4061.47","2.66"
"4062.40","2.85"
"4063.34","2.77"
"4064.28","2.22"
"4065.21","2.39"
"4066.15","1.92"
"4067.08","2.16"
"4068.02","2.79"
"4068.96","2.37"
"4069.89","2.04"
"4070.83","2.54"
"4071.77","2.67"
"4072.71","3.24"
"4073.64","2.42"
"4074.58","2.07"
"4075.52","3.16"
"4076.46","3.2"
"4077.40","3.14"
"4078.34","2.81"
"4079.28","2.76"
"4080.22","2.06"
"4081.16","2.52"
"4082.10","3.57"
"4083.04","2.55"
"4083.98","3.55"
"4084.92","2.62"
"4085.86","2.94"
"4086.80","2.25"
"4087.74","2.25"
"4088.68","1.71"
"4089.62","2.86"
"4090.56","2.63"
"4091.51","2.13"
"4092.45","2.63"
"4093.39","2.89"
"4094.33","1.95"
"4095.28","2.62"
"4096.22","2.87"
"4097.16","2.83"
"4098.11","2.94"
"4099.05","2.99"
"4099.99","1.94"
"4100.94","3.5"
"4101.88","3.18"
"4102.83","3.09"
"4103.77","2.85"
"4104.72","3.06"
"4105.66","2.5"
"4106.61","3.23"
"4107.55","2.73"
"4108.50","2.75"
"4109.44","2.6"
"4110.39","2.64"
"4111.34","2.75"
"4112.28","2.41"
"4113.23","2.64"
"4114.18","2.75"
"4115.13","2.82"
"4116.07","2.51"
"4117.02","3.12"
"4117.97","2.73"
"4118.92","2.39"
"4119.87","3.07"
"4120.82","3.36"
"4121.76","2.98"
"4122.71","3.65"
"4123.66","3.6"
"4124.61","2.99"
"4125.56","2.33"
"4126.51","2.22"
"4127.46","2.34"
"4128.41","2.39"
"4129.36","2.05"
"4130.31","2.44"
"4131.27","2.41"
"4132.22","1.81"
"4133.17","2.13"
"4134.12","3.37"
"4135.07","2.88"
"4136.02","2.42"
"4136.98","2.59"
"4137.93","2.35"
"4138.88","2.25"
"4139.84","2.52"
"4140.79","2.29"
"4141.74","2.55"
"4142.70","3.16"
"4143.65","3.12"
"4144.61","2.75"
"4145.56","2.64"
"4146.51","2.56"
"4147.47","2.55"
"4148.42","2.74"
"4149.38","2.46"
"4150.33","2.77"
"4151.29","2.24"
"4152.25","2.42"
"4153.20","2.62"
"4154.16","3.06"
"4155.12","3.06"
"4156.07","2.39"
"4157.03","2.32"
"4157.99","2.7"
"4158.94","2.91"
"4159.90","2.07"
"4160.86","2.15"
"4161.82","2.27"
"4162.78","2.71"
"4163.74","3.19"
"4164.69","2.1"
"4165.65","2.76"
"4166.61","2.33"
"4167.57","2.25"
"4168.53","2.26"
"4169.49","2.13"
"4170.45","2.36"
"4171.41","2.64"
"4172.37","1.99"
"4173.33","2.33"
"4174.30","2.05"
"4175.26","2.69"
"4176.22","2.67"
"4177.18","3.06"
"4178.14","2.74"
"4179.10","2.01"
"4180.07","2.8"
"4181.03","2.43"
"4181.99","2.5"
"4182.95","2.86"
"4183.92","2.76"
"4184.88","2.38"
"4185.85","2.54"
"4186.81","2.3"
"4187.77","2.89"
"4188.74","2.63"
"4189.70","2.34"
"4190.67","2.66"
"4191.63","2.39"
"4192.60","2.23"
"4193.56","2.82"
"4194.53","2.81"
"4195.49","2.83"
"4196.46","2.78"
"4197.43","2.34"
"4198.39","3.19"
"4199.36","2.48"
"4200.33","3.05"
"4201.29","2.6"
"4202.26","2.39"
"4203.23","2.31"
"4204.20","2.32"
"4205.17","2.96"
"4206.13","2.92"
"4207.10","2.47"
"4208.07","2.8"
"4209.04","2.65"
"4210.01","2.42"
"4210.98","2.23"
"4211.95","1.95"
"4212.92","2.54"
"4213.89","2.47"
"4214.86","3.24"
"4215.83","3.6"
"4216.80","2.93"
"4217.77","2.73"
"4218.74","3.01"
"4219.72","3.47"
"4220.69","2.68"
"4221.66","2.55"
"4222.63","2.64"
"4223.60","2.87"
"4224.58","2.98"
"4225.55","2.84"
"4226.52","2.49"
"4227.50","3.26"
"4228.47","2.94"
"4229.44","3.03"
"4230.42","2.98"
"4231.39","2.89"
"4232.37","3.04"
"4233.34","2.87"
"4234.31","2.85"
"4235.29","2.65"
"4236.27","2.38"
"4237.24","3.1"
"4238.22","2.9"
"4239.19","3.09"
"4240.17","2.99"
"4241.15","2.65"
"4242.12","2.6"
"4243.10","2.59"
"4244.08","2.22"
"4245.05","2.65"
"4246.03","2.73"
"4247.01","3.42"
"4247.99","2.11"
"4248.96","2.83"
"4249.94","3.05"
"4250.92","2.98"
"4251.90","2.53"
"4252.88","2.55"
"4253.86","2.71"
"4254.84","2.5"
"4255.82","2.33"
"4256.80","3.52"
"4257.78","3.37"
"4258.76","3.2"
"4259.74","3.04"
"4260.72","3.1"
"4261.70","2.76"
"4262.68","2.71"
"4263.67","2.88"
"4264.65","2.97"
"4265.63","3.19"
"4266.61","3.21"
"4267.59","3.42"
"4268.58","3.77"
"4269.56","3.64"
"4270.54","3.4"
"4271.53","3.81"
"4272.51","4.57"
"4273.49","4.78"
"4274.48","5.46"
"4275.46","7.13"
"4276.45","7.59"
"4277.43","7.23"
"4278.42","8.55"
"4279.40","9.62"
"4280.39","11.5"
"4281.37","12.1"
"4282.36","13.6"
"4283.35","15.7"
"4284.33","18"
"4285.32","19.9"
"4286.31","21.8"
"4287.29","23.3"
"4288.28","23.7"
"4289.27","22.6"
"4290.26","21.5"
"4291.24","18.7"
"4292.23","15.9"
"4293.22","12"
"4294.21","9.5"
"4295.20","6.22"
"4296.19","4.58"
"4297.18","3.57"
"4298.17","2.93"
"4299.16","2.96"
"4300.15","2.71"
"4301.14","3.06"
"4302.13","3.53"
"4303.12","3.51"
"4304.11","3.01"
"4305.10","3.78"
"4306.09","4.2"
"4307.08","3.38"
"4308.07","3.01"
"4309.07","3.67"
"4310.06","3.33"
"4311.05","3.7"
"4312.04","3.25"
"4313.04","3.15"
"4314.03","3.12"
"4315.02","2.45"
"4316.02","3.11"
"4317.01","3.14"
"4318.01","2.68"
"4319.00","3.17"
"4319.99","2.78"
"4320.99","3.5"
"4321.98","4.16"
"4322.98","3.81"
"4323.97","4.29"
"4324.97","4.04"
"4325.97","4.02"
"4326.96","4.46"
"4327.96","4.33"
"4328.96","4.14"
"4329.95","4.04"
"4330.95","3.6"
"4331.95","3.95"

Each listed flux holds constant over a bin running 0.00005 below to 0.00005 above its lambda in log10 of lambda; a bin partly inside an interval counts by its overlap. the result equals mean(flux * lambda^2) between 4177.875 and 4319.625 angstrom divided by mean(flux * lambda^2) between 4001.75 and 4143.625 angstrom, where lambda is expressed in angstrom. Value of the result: 2.0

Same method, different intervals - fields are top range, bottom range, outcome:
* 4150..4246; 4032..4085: 1.09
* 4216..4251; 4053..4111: 1.15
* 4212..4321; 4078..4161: 2.13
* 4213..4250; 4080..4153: 1.12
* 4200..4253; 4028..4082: 1.17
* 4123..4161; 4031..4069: 1.06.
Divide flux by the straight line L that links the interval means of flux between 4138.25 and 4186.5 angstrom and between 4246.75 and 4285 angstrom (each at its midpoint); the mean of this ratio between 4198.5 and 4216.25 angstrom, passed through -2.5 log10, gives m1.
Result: 0.382 mag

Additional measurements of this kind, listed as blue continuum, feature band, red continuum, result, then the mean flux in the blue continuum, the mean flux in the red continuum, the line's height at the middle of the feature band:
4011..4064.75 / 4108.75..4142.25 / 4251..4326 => 0.42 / 2.51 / 6.46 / 3.89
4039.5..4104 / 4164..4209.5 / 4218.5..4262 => 0.09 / 2.6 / 2.84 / 2.77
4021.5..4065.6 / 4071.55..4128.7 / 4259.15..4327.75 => 0.26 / 2.57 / 6.83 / 3.53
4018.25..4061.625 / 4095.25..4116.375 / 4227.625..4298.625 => 0.30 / 2.54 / 6.45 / 3.69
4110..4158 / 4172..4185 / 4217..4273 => 0.10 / 2.65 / 2.95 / 2.77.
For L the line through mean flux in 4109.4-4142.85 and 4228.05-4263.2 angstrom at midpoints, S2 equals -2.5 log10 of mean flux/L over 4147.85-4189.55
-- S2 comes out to 0.079 mag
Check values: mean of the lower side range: 2.65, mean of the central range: 2.52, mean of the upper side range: 2.83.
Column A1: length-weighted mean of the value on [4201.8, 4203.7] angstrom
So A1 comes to 2.35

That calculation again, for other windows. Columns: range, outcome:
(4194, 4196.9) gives 2.81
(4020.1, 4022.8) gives 2.59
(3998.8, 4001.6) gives 2.73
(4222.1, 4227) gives 2.76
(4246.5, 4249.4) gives 2.79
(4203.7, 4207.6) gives 2.67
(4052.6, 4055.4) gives 2.77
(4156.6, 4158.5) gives 2.53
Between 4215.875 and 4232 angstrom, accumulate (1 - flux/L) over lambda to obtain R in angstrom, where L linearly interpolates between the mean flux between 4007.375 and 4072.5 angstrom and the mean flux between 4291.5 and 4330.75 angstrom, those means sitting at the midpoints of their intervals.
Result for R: 3.6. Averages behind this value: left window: 2.49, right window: 4.34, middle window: 2.91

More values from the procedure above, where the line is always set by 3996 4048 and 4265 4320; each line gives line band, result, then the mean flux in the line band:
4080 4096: 5.0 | 2.59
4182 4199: 9.2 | 2.63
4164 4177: 7.2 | 2.38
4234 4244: 5.8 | 2.75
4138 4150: 5.5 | 2.63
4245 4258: 7.7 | 2.8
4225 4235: 5.5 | 2.92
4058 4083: 5.9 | 2.62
